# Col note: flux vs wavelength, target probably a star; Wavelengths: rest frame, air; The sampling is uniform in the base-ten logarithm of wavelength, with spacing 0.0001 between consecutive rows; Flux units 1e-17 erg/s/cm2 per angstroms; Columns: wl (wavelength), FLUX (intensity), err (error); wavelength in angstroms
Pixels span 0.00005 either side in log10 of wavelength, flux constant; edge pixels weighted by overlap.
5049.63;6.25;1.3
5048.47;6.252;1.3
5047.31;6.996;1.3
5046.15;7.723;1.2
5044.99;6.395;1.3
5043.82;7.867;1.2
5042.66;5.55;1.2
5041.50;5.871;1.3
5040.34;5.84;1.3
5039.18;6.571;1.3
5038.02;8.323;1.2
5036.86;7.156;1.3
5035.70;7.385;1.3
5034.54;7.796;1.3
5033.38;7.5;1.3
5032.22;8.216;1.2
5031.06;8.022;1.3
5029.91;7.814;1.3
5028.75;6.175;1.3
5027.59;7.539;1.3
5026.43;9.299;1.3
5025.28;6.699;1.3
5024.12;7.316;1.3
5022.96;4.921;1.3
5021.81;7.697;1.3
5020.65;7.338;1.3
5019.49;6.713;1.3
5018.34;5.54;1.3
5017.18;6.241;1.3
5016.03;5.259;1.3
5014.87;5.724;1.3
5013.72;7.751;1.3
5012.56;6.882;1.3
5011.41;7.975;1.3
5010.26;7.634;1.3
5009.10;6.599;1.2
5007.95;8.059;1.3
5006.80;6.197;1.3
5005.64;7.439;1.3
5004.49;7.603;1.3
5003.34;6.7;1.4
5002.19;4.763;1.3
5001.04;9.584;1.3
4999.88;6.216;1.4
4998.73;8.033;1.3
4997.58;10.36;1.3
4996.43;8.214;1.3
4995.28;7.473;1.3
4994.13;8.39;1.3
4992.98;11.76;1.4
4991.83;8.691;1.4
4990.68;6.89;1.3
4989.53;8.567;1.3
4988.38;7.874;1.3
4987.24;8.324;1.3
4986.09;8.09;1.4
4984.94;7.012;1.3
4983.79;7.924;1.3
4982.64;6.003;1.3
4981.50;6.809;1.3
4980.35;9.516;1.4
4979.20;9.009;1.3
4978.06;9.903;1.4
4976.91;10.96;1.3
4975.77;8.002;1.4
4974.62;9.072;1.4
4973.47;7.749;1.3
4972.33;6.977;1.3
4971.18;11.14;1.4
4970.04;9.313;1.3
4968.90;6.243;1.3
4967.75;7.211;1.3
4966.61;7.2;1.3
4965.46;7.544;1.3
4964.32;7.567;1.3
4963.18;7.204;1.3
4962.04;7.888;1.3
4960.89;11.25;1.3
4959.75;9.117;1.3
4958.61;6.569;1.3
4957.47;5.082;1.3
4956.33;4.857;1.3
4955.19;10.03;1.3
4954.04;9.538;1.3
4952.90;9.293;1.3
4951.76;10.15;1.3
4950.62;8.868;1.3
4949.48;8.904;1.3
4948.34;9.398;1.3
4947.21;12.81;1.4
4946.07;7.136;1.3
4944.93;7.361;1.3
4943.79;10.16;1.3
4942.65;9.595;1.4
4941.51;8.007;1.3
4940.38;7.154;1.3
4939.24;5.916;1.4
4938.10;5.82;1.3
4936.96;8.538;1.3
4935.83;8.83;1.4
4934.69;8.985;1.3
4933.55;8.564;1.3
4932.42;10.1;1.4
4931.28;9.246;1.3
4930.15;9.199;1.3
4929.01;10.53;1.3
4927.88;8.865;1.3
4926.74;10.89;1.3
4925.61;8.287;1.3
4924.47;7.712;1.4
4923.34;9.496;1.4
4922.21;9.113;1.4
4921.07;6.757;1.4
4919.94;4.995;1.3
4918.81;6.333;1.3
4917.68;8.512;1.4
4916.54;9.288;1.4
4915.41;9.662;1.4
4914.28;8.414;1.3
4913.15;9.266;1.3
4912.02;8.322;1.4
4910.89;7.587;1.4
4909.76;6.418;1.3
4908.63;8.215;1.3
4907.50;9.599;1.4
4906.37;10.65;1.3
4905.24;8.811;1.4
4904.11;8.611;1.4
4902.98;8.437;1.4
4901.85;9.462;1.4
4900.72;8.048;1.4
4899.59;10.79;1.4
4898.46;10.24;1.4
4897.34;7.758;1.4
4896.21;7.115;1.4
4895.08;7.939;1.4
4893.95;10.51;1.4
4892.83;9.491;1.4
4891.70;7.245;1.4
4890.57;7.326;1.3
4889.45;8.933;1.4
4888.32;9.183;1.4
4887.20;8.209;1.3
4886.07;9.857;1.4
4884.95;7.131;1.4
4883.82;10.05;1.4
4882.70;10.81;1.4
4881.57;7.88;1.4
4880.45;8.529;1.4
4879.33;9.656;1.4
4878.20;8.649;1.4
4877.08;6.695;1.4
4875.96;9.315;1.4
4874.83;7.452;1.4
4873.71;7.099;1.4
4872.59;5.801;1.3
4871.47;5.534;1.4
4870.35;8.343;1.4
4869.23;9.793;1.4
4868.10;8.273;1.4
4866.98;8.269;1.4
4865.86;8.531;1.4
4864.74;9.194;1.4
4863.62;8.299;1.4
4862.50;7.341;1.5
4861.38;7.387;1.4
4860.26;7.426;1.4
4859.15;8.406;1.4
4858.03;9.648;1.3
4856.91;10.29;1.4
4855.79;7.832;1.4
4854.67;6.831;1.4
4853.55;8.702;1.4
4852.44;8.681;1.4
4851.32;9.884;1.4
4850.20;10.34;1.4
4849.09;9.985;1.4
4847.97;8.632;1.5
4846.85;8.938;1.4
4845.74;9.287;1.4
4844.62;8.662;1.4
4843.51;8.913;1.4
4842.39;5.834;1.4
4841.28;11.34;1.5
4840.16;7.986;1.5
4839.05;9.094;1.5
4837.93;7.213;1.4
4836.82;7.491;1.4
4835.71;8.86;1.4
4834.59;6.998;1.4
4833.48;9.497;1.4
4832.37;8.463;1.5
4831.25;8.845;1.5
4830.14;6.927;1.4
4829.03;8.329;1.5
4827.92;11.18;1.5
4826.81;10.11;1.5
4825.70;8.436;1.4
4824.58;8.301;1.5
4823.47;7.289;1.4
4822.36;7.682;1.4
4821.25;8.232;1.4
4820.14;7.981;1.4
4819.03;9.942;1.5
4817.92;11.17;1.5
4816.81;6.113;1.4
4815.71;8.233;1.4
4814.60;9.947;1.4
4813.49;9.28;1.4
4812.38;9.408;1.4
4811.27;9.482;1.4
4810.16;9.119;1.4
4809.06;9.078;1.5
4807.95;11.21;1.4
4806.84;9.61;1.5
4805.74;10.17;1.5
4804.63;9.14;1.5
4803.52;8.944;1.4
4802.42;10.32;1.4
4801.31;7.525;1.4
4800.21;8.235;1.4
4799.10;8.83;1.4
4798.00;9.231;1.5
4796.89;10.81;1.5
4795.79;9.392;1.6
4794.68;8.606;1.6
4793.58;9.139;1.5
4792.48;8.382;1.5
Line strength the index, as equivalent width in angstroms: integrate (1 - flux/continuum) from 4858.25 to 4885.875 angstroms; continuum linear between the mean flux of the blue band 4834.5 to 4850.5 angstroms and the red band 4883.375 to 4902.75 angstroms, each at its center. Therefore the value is 1.65 angstroms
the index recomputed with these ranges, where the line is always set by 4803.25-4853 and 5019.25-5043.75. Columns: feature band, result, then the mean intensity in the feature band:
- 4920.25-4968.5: -3.5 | 8.47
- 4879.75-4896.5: -0.7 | 8.72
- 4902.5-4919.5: -0.7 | 8.52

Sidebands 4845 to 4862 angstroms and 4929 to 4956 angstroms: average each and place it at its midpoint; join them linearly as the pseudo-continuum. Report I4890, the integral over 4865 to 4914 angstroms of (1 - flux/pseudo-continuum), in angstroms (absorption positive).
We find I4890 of 1.8 angstroms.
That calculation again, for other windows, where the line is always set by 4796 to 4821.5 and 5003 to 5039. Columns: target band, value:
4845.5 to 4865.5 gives 0.1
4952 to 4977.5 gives -1.7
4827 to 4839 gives 0.7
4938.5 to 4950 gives -1.0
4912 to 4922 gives 0.2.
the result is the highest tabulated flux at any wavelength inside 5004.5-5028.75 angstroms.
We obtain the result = 9.299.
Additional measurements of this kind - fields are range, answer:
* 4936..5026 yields 12.81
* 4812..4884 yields 11.34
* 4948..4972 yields 11.25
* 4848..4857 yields 10.34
